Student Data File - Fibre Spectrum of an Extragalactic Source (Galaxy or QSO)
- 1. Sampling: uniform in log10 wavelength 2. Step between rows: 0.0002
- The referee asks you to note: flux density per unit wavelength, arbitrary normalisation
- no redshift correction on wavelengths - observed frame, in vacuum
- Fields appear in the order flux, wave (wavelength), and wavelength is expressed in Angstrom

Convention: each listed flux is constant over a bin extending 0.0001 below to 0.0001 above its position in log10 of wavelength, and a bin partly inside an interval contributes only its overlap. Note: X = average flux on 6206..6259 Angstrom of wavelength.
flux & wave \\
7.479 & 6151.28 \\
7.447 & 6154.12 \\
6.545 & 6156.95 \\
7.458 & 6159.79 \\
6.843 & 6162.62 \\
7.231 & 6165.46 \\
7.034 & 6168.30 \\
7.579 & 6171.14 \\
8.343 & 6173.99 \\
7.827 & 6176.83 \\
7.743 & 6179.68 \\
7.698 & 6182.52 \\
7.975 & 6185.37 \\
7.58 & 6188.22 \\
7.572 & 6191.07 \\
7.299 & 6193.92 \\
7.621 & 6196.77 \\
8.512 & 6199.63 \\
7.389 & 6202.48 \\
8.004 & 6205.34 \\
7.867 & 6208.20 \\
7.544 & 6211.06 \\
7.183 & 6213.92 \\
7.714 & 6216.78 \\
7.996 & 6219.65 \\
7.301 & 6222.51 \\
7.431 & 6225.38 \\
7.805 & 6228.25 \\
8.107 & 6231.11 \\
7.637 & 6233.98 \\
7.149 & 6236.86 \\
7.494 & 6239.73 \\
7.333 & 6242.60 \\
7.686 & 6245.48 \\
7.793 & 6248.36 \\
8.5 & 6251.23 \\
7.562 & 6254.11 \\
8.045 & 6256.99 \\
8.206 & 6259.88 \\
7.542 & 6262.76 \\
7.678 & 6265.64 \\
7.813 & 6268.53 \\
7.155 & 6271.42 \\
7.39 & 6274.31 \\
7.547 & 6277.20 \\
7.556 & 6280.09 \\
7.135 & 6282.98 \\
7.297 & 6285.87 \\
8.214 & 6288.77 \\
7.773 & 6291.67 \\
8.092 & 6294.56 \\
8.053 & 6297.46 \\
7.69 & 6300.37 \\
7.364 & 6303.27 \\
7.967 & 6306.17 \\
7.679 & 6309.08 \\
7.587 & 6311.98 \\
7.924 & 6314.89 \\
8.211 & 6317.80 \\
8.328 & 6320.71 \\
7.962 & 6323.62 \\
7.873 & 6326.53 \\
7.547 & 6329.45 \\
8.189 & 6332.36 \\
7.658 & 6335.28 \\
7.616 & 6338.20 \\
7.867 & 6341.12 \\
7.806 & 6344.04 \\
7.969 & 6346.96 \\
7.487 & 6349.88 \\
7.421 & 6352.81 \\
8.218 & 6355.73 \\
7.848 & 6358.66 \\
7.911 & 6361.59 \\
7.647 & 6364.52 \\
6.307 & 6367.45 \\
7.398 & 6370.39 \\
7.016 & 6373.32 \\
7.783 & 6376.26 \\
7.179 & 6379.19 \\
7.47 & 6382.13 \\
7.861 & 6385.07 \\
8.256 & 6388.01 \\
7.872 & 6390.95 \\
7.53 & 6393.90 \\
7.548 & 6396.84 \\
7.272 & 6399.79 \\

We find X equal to 7.68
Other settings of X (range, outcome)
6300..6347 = 7.84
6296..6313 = 7.73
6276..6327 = 7.79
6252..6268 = 7.83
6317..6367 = 7.82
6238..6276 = 7.7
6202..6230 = 7.64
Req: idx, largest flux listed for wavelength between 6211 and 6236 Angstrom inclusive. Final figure 8.107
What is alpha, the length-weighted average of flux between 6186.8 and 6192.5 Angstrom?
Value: 7.58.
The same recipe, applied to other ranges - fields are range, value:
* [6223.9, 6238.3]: 7.62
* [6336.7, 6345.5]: 7.76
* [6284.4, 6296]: 7.85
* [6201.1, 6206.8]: 7.69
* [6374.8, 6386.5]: 7.58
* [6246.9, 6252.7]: 8.15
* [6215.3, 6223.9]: 7.67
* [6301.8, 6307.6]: 7.67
